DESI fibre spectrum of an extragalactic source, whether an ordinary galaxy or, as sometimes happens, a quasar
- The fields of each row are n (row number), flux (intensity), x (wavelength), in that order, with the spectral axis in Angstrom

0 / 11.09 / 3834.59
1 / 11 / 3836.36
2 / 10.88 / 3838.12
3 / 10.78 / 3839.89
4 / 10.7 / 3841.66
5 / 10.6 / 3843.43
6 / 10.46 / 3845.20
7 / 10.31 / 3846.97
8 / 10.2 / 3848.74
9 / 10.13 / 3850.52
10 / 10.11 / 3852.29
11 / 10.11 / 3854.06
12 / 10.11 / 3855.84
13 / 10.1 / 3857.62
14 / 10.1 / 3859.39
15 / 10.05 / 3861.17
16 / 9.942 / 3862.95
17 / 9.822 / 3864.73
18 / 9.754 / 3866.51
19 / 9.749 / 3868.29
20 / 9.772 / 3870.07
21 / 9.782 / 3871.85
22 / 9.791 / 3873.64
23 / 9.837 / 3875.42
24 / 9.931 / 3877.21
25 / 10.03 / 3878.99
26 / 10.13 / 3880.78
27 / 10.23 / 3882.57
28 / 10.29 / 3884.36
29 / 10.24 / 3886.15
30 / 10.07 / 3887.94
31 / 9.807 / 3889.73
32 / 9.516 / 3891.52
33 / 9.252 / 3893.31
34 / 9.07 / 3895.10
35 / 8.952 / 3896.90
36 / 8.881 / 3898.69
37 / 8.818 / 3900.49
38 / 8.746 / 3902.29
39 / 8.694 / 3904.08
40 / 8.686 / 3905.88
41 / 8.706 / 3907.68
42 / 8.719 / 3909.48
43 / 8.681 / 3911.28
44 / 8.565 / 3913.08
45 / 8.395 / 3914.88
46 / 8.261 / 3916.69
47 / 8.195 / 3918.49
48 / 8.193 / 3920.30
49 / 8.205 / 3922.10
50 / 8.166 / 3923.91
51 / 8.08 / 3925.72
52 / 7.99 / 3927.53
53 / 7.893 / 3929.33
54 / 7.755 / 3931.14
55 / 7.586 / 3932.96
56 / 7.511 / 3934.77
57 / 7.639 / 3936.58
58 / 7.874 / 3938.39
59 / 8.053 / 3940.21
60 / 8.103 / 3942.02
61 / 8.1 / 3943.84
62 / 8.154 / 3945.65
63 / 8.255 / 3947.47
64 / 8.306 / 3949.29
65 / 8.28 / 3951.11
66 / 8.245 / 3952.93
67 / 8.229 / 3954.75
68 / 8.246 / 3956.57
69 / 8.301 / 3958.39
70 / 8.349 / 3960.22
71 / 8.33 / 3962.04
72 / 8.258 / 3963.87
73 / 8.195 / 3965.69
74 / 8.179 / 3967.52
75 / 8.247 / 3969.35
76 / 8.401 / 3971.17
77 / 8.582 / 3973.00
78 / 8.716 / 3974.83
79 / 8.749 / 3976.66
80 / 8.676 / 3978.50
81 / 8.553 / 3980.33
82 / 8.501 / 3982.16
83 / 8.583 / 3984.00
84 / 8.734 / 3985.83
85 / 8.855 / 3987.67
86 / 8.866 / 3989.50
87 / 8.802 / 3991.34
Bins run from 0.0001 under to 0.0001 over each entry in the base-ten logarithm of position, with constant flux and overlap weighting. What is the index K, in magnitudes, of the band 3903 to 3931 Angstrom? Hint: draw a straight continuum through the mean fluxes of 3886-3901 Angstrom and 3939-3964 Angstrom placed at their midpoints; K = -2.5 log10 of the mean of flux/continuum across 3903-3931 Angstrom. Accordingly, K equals 0.071 mag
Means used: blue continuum 9.38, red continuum 8.22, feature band 8.35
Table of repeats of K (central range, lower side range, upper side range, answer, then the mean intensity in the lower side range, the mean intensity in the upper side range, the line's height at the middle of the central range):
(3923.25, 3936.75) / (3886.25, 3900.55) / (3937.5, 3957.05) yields 0.096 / 9.38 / 8.17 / 8.55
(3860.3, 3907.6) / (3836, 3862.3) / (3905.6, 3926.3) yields -0.029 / 10.4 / 8.4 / 9.34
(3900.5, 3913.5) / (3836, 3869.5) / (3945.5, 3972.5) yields 0.065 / 10.2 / 8.27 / 9.24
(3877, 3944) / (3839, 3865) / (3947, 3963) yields 0.051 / 10.2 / 8.28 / 9.13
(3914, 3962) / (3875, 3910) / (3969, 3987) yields 0.113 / 9.43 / 8.59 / 8.98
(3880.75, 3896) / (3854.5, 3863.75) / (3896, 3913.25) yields -0.069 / 10.1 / 8.75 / 9.22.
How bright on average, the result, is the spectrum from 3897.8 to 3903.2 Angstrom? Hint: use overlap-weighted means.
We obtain 8.81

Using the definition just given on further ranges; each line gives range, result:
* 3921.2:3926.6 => 8.15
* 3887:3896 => 9.55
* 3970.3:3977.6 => 8.6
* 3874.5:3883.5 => 10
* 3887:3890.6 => 9.95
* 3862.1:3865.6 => 9.88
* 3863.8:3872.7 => 9.78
